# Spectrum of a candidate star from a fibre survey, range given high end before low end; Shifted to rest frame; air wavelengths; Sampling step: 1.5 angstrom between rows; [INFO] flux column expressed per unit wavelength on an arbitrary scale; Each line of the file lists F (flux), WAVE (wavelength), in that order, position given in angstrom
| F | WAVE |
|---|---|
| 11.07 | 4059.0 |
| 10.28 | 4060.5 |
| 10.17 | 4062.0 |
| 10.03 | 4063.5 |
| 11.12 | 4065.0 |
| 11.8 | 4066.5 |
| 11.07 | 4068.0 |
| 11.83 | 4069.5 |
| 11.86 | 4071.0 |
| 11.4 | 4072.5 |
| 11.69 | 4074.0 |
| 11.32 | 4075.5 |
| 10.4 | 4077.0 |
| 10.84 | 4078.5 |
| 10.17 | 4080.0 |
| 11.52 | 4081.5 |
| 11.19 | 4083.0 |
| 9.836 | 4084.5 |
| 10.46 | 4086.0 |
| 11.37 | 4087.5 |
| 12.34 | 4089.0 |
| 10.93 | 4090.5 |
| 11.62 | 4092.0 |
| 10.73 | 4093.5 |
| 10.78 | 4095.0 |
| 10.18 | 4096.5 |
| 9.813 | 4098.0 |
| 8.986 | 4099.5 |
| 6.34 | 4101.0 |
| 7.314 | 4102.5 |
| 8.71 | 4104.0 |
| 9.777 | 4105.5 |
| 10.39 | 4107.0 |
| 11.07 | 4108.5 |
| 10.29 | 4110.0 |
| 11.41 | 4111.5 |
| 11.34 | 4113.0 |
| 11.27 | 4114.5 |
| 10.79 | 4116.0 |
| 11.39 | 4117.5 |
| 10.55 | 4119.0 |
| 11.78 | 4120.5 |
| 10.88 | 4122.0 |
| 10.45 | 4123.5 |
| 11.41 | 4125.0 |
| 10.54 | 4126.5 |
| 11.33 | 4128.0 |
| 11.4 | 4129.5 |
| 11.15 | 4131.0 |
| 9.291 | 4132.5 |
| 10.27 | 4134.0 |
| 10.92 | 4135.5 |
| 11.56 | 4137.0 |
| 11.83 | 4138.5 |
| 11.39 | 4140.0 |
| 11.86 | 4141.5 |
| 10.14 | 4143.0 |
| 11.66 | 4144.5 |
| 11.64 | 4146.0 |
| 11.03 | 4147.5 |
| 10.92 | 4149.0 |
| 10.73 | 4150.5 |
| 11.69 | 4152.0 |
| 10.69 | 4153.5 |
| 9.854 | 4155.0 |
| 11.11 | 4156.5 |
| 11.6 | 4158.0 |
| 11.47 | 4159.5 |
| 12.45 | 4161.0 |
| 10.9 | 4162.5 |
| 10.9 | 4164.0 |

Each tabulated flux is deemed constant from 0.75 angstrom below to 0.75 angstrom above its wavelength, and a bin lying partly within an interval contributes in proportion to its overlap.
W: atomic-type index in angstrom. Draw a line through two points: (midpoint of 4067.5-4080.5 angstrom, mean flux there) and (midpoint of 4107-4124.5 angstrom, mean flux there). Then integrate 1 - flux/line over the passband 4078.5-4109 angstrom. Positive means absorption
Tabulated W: 2.5 angstrom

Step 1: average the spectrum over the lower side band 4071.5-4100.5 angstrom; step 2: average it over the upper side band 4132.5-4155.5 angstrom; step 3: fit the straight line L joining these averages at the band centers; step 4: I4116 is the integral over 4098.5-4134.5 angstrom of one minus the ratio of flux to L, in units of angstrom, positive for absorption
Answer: 1.9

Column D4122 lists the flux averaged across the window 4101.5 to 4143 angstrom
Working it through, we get 10.7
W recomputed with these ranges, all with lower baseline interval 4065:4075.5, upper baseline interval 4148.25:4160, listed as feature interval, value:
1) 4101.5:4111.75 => 1.5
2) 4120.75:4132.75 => 0.3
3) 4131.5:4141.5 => 0.1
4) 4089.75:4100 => 0.8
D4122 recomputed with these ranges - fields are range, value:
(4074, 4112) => 10.3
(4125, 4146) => 11.1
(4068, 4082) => 11.2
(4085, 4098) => 11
